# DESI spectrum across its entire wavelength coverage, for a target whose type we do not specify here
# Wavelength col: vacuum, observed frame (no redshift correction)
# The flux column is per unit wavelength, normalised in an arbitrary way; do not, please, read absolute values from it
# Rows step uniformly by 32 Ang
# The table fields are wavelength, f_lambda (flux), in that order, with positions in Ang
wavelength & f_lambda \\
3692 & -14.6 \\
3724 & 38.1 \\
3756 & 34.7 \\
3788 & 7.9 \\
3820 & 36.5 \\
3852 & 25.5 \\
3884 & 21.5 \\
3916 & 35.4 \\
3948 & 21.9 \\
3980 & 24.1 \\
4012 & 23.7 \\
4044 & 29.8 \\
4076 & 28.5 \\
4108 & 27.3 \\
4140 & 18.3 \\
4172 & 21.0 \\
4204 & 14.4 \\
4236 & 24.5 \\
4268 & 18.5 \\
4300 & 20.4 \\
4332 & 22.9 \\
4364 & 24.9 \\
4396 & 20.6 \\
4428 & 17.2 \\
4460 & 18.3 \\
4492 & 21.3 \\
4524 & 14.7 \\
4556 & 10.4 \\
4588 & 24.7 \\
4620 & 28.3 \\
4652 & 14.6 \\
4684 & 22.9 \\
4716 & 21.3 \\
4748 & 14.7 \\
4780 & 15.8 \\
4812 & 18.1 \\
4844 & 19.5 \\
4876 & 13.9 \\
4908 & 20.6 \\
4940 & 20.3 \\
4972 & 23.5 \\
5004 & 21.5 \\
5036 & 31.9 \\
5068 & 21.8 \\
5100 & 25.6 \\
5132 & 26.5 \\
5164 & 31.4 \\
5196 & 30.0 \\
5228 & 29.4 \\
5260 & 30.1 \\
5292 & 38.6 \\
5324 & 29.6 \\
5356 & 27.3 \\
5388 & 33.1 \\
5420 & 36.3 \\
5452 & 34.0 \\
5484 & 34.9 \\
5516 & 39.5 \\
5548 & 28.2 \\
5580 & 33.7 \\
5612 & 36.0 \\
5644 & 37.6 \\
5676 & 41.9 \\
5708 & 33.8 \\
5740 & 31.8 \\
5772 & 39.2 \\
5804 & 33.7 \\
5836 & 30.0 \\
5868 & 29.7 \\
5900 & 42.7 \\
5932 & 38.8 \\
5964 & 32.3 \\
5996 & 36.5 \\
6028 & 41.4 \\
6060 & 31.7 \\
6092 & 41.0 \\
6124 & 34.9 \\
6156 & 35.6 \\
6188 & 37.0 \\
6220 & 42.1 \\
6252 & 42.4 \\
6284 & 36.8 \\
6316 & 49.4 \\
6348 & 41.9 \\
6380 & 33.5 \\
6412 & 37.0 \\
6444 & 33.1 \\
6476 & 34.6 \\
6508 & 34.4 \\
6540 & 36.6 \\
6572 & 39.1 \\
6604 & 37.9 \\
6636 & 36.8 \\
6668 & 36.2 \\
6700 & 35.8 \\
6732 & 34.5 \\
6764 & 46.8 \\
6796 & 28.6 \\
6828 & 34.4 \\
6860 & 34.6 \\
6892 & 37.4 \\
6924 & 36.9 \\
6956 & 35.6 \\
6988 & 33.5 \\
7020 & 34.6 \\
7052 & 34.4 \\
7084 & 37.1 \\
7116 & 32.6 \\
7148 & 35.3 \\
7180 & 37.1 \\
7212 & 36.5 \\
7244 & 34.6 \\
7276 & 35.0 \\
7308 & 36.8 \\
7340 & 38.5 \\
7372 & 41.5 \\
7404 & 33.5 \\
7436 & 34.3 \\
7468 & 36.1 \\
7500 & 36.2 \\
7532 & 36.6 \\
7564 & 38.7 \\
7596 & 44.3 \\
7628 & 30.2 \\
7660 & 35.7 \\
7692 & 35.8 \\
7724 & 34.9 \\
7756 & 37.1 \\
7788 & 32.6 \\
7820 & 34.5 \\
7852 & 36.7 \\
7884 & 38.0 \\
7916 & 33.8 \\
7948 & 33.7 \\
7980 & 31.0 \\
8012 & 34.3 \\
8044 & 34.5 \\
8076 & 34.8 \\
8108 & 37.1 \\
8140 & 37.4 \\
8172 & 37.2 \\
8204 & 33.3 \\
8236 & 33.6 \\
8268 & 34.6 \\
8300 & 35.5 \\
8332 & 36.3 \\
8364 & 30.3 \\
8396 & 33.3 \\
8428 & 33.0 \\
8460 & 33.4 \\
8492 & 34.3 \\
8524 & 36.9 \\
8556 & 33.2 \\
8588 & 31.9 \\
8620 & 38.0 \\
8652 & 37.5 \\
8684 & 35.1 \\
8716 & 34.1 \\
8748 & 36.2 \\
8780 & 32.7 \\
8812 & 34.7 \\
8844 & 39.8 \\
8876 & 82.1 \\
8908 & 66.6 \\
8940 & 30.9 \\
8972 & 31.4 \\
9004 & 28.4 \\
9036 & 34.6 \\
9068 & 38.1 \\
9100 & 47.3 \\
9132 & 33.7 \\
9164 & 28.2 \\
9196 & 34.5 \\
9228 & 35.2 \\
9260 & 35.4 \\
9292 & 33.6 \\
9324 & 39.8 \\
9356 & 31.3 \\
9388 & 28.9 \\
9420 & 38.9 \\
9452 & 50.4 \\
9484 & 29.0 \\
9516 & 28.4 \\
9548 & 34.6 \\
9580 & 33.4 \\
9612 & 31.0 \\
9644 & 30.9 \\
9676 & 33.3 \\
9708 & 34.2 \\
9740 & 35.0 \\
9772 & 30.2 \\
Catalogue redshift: 0.35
